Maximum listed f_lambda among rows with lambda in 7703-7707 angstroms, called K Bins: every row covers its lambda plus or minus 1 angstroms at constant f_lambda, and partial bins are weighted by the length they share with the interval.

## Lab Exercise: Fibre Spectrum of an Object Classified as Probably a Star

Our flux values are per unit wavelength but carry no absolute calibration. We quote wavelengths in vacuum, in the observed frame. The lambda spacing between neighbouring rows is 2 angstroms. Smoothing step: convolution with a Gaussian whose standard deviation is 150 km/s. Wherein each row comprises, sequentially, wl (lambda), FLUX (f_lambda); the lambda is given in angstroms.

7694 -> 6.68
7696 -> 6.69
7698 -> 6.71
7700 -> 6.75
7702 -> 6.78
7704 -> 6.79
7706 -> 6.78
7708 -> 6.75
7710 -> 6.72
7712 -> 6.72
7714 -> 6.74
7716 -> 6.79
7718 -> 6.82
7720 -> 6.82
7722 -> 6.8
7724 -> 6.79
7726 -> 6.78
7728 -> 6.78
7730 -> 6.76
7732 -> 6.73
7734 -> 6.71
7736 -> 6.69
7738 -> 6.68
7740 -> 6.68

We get 6.79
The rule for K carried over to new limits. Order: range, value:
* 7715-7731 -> 6.82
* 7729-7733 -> 6.76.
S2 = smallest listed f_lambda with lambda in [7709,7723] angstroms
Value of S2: 6.72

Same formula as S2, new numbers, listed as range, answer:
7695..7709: 6.69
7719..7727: 6.78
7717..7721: 6.82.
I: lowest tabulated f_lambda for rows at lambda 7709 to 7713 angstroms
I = 6.72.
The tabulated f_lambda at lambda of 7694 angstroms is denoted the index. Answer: 6.68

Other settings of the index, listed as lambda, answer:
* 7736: 6.69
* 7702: 6.78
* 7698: 6.71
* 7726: 6.78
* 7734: 6.71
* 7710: 6.72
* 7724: 6.79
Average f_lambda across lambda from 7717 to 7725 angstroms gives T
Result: 6.81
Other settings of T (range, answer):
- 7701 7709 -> 6.78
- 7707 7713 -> 6.73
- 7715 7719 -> 6.8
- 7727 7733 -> 6.76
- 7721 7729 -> 6.79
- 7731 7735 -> 6.72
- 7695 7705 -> 6.74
